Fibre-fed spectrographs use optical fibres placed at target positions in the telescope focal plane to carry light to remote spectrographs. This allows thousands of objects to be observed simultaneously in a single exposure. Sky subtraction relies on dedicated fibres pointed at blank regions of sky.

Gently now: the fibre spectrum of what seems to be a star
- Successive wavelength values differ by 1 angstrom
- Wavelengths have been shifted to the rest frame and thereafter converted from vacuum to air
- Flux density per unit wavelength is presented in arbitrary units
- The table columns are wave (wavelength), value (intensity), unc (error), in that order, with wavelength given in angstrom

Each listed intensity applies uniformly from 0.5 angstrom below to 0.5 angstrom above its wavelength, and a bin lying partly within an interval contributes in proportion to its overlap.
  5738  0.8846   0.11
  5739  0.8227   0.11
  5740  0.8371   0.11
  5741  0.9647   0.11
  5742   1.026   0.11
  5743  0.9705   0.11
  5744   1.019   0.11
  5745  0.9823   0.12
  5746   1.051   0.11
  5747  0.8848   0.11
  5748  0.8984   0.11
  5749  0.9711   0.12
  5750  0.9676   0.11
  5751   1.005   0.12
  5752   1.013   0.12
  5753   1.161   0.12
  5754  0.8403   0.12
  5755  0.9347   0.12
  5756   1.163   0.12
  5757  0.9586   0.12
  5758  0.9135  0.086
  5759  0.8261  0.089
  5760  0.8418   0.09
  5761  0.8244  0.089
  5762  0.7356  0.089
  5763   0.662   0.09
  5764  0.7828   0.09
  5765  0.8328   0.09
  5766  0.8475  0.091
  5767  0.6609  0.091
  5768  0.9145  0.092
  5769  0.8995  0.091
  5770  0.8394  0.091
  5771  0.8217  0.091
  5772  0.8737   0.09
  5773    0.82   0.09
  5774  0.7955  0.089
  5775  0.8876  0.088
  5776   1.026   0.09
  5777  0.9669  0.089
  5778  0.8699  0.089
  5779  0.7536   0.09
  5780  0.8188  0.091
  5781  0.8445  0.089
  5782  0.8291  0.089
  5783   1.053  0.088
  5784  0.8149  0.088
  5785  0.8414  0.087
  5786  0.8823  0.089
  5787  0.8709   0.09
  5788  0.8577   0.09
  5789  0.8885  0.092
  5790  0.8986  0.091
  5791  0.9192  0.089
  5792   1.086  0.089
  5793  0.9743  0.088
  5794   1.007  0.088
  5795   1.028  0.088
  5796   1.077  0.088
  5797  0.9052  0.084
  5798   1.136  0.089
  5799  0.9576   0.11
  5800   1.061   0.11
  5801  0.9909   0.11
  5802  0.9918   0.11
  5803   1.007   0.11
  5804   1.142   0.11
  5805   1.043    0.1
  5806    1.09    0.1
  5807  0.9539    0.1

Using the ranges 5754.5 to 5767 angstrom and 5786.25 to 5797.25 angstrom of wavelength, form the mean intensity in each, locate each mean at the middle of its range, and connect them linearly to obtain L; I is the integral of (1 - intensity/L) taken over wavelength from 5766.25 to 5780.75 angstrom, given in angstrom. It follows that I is 0.7 angstrom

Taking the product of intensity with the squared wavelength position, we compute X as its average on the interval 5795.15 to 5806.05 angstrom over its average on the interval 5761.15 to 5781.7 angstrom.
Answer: 1.3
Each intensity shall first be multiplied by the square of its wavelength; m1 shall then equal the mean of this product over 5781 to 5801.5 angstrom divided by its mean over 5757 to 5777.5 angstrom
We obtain 1.14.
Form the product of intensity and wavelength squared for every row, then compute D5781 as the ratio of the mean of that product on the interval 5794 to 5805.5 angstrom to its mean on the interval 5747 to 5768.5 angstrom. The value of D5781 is 1.17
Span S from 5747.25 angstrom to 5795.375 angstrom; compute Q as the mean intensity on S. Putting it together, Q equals 0.894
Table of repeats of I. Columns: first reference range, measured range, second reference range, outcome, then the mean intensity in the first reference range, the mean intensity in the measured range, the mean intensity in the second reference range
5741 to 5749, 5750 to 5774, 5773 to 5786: 1.26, 0.975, 0.877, 0.873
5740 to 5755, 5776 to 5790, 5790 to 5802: 1.73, 0.976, 0.875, 1.01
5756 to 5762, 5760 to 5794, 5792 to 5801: 3.18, 0.886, 0.862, 1.02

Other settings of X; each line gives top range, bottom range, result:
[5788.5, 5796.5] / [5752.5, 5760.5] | 1.04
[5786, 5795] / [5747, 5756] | 0.97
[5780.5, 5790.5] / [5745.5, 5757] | 0.90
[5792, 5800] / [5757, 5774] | 1.25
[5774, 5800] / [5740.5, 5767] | 1.02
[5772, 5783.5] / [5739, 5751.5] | 0.93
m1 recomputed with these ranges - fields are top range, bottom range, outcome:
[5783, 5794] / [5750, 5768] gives 1.04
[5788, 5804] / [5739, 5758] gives 1.04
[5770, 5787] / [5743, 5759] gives 0.90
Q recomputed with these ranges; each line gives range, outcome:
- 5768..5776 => 0.863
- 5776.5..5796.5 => 0.914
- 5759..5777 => 0.831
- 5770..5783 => 0.866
